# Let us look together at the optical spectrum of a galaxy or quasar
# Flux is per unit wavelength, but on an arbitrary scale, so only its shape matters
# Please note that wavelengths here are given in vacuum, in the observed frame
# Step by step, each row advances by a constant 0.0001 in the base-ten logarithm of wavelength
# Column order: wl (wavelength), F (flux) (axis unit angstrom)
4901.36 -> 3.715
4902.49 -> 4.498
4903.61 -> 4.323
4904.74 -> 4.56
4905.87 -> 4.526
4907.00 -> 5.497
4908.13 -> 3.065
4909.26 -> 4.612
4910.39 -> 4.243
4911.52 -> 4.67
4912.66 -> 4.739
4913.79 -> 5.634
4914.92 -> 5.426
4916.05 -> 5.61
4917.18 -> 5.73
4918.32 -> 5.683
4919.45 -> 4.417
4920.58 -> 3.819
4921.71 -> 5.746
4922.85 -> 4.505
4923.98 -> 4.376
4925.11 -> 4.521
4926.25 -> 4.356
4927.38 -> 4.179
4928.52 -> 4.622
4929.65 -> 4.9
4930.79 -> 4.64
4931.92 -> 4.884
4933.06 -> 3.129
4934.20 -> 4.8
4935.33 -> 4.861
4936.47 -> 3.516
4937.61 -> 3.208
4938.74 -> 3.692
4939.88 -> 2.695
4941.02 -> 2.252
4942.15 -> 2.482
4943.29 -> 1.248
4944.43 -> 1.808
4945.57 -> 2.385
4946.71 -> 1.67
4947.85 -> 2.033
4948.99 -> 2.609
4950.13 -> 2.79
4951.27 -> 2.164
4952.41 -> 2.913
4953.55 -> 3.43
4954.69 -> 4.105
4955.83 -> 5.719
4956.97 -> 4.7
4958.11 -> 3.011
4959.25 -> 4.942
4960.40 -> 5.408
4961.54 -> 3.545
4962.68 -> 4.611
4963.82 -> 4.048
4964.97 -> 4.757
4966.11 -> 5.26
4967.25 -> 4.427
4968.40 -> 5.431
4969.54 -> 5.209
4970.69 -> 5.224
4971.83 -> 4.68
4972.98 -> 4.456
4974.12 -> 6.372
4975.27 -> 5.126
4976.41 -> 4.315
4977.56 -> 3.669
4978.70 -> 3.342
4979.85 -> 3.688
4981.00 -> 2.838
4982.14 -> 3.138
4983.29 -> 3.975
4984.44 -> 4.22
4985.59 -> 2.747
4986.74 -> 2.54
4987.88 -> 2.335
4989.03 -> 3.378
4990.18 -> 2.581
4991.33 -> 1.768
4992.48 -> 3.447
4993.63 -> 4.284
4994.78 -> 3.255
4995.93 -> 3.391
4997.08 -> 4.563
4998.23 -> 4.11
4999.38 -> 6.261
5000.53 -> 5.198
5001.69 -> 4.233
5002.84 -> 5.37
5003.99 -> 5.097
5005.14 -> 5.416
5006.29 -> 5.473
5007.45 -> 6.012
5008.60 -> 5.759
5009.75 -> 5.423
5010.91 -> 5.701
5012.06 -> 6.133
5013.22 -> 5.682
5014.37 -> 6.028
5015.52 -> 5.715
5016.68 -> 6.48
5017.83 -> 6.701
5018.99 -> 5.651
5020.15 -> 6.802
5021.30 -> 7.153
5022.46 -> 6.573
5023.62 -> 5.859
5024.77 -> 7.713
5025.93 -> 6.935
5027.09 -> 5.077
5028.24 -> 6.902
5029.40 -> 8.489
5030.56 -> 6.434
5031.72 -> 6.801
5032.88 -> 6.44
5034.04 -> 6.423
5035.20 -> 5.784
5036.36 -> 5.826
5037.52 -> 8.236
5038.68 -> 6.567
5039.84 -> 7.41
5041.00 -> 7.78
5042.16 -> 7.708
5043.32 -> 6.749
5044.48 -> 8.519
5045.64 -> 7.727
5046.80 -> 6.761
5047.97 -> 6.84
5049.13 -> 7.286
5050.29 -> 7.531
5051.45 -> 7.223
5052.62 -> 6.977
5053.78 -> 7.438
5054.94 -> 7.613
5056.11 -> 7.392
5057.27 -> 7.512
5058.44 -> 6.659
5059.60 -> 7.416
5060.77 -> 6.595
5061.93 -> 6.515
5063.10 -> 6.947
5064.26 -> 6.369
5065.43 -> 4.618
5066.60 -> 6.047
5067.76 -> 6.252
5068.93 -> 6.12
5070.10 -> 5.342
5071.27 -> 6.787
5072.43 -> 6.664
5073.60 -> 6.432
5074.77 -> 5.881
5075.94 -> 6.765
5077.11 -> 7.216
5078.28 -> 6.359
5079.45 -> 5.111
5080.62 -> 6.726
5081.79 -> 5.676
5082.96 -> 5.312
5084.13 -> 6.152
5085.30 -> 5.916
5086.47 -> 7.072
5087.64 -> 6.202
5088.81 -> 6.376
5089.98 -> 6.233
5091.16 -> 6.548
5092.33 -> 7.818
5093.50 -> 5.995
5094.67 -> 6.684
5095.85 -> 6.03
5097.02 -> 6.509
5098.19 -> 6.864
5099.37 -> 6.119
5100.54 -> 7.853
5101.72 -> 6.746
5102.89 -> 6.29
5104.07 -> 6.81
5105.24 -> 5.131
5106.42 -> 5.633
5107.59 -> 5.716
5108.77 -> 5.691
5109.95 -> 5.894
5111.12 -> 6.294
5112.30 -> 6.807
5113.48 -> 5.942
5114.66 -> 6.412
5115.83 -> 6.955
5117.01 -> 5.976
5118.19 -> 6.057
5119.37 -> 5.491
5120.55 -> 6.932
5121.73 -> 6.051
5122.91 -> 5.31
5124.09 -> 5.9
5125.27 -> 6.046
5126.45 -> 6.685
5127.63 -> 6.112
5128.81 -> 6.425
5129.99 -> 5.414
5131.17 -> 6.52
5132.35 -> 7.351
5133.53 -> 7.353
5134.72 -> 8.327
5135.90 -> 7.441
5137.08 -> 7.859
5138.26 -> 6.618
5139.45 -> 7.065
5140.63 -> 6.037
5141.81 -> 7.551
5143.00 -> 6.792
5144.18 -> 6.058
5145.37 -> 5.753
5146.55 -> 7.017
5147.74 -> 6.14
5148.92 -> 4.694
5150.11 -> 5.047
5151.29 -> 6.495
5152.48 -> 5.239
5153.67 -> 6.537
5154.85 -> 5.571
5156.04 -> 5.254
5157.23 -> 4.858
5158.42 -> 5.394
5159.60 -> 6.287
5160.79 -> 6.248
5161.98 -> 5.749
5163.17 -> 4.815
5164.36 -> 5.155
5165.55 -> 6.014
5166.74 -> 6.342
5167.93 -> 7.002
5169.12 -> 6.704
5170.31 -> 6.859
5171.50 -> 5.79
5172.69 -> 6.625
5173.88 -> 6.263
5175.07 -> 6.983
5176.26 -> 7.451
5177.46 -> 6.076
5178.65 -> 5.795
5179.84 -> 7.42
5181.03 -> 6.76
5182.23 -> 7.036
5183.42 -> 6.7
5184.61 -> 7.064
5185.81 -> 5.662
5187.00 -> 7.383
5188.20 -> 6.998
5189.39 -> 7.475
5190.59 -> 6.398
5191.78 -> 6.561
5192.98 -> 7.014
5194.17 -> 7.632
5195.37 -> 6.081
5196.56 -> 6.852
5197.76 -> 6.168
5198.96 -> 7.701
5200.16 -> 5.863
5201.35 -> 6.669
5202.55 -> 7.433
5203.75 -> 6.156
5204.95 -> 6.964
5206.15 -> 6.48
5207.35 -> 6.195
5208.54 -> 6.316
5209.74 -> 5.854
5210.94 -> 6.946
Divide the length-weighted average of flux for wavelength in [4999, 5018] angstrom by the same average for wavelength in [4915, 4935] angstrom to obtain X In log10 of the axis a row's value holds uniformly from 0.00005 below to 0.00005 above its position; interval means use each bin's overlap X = 1.20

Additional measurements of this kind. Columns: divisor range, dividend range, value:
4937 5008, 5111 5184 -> 1.64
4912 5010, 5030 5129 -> 1.58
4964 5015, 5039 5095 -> 1.50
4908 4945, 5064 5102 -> 1.51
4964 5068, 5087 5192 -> 1.12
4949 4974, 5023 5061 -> 1.63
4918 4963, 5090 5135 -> 1.70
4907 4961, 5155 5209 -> 1.63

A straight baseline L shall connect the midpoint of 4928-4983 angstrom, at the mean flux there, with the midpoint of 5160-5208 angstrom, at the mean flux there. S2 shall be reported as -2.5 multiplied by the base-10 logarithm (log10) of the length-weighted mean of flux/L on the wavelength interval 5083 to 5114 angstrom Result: -0.15 mag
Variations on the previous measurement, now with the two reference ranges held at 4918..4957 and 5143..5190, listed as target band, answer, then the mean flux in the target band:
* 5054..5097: -0.232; 6.44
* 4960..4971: -0.200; 4.77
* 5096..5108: -0.159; 6.37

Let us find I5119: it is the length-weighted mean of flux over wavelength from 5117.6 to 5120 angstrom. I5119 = 5.79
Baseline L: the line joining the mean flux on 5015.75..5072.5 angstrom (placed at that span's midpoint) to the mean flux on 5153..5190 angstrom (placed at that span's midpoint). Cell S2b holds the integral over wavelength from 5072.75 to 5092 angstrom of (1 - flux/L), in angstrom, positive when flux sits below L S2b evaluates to 1.1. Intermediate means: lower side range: 6.8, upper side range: 6.33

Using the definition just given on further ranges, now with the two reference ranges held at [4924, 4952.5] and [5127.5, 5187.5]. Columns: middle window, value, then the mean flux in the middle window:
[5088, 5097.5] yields -1.81 angstrom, 6.52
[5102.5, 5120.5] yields -1.14 angstrom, 6.1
